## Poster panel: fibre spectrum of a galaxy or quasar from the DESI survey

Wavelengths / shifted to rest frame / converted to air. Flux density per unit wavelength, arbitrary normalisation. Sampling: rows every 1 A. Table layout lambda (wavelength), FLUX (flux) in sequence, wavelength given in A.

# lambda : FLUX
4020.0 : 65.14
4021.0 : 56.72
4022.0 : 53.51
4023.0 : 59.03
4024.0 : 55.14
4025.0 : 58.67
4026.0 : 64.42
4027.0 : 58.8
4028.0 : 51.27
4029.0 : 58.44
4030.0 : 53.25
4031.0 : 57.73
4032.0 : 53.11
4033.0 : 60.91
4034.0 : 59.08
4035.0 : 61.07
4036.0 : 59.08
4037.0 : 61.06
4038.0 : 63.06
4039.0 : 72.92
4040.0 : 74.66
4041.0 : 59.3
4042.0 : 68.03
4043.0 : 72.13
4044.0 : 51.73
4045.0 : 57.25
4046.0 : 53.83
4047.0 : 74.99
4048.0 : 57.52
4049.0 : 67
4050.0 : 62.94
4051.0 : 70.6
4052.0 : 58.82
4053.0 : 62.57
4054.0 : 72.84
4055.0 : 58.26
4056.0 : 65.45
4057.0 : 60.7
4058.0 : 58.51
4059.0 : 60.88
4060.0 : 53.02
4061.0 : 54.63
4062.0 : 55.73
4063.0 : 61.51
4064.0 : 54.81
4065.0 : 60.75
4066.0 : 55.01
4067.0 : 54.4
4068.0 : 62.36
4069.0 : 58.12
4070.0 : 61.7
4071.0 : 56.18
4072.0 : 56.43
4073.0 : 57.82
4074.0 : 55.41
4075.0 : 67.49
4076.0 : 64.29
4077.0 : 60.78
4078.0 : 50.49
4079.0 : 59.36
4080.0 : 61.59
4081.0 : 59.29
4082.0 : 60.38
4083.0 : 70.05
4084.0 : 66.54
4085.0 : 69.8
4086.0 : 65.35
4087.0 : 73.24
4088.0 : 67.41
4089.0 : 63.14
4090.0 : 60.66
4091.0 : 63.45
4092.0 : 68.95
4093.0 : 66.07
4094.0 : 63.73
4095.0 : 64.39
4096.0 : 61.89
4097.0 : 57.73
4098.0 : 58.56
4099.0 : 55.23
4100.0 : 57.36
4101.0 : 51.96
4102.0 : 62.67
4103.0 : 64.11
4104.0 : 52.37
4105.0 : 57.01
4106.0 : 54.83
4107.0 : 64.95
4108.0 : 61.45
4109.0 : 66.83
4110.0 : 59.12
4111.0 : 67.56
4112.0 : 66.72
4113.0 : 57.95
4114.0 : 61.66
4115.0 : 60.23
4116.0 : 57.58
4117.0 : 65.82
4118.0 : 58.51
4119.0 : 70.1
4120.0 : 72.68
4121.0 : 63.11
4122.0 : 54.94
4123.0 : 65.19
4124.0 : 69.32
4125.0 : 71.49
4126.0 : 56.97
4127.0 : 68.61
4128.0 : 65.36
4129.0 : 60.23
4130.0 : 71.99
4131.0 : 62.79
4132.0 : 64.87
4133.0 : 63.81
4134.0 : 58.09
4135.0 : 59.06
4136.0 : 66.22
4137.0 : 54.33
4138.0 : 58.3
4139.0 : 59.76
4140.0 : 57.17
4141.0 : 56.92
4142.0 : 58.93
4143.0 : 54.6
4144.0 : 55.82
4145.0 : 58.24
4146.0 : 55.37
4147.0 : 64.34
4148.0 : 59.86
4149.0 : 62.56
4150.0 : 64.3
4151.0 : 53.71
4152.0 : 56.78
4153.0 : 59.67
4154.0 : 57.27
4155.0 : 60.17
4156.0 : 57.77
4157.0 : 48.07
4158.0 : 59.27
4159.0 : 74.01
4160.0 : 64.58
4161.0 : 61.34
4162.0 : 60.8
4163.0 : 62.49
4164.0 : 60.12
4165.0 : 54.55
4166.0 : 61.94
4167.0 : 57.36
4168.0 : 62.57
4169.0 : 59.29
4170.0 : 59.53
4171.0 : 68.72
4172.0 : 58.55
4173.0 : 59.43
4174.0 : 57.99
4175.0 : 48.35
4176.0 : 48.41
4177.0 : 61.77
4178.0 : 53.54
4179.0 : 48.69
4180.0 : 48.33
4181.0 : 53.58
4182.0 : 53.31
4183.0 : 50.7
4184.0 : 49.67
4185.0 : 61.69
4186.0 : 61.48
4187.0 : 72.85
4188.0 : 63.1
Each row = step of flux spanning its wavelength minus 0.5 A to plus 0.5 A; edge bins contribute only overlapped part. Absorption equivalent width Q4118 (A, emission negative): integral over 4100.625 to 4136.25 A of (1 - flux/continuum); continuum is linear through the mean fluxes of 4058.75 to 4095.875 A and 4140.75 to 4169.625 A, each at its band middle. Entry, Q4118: -1.4 A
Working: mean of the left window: 61.2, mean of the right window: 59.4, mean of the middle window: 62.7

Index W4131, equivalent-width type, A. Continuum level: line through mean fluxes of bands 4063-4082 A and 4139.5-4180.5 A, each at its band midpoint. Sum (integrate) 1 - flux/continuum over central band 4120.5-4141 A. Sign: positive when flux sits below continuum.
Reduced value -1.4 A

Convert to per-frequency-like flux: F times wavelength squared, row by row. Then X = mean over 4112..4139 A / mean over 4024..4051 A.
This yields 1.1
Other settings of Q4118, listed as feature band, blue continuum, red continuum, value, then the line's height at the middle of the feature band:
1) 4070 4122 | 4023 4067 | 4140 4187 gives -2.0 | 59.6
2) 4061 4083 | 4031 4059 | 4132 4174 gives 1.1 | 62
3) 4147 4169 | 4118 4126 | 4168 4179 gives -0.1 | 59.8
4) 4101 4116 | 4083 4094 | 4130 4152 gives 0.7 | 63.9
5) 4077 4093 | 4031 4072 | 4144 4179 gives -0.9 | 60.4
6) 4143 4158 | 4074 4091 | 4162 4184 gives 0.1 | 58.3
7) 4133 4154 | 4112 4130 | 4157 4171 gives 1.2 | 62.4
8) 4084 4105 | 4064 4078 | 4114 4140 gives -0.6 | 60.6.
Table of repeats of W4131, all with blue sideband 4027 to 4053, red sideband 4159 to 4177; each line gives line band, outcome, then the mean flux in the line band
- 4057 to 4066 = 0.5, 57.5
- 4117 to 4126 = -0.7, 65.2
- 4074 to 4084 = -0.1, 61.5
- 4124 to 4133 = -0.8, 65.4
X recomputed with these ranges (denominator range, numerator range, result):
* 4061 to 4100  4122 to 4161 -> 1.02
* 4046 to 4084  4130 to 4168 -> 1.03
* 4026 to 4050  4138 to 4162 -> 1.02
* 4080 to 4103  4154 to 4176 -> 0.98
